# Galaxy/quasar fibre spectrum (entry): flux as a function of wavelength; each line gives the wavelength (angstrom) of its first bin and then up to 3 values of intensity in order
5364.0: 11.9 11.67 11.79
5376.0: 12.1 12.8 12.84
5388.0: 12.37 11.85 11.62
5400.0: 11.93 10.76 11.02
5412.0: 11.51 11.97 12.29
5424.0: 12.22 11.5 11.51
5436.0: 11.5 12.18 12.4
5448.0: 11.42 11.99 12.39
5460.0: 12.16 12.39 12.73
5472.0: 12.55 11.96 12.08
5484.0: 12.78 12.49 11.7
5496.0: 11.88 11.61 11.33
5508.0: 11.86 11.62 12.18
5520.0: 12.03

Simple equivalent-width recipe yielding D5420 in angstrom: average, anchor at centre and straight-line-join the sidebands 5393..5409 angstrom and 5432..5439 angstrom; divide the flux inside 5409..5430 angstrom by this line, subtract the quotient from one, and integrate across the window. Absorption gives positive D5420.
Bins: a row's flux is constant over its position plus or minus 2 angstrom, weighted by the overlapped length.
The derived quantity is -0.7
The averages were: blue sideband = 11.4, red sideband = 11.6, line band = 11.9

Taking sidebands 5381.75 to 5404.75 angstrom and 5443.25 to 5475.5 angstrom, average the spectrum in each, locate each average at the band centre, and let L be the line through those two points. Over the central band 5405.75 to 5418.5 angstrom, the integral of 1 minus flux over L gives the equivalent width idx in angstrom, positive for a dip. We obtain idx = 0.6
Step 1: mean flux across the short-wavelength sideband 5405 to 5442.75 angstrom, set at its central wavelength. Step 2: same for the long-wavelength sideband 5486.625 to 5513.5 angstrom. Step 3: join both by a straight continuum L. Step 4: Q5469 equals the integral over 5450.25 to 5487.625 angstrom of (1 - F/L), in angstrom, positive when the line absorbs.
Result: -1.9 angstrom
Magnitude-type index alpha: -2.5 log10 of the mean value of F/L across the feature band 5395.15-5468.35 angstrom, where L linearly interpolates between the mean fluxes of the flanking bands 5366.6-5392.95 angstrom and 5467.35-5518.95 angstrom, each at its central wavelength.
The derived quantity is 0.026 mag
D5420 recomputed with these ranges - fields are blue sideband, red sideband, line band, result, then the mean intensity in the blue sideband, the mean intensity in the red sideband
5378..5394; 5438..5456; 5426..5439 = 0.6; 12.5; 12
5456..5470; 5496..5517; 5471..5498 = -0.3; 12.4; 11.7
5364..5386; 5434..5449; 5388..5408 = 0.9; 12.2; 11.9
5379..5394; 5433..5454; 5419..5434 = 0.2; 12.4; 11.9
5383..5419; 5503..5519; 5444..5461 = -0.4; 11.7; 11.8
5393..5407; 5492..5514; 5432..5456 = -0.8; 11.4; 11.7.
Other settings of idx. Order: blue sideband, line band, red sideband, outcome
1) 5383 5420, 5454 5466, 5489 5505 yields -0.6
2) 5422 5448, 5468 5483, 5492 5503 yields -0.7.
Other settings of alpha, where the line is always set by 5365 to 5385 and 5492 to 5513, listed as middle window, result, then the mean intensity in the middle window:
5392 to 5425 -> 0.04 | 11.7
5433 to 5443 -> 0.01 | 11.9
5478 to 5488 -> -0.06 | 12.4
